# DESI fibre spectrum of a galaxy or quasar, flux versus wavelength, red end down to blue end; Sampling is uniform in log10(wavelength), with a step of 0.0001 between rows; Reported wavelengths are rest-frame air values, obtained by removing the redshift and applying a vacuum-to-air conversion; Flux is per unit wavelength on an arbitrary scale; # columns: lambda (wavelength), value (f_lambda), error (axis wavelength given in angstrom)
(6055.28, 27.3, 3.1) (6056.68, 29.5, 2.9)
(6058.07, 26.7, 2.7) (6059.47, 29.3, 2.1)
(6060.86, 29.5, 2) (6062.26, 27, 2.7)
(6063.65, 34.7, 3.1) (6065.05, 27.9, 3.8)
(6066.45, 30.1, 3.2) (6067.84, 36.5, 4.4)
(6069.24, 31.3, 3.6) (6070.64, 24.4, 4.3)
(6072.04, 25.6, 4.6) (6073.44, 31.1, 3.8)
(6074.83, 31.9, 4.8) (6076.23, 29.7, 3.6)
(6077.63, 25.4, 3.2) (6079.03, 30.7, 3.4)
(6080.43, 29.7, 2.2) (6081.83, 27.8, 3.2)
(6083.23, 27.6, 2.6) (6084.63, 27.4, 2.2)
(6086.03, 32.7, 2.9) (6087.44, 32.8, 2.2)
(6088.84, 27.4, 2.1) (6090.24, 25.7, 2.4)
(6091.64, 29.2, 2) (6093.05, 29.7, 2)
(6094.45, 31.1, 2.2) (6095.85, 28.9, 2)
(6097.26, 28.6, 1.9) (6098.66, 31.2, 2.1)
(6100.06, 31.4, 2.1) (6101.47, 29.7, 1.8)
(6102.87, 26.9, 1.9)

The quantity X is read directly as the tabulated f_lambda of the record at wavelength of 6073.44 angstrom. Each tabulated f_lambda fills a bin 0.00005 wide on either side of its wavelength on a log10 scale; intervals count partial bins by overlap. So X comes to 31.1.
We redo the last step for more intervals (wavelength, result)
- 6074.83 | 31.9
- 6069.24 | 31.3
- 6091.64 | 29.2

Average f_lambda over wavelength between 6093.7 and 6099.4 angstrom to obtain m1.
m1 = 30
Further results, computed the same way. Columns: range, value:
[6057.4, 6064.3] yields 29.4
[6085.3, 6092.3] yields 29.5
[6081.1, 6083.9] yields 27.7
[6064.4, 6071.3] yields 30.1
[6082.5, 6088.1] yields 30.1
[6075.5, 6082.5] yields 28.7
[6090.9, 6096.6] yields 29.7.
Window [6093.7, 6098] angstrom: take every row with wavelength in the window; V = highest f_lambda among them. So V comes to 31.1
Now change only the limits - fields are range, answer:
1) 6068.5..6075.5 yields 31.9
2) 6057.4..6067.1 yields 34.7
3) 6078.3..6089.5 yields 32.8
